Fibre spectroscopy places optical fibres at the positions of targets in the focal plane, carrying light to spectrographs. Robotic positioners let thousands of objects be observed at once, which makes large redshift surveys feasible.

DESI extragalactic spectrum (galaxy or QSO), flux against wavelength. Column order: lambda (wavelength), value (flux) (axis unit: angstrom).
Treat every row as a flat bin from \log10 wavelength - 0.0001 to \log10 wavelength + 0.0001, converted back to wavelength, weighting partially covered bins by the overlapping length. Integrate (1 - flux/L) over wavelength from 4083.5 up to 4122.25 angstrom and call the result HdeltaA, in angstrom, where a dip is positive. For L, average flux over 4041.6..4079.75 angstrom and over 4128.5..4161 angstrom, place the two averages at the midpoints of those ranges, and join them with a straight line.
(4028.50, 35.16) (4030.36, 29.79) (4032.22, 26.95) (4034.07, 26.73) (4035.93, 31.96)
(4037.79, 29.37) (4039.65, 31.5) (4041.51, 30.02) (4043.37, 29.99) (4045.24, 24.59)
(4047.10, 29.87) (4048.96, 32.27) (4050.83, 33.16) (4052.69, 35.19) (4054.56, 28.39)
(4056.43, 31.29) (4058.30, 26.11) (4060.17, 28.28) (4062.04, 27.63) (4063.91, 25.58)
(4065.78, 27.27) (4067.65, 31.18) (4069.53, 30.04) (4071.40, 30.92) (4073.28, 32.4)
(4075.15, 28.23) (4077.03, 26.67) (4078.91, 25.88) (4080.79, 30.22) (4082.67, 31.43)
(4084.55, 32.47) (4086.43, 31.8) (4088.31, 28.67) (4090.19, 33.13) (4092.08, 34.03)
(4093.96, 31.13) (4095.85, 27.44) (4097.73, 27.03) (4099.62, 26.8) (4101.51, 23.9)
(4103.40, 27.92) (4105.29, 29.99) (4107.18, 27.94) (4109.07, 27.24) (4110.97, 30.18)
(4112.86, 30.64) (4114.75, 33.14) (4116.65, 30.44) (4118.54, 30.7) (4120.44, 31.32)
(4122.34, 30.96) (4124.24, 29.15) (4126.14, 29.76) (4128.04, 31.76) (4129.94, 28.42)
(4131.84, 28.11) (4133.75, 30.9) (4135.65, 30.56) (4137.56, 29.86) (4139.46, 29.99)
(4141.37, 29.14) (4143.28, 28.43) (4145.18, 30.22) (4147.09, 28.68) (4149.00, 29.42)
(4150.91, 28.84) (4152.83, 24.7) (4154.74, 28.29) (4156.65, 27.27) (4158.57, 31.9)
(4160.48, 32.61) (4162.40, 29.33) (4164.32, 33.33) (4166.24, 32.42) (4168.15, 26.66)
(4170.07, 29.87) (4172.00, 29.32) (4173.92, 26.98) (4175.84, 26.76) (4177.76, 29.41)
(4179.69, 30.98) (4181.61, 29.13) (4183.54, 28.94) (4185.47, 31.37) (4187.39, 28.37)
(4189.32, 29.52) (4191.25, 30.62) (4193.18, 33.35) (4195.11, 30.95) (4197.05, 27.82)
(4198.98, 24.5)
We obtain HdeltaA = -0.7 angstrom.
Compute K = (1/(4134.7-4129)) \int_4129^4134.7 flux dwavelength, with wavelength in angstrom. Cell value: 29.1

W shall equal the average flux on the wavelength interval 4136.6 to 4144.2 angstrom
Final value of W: 29.3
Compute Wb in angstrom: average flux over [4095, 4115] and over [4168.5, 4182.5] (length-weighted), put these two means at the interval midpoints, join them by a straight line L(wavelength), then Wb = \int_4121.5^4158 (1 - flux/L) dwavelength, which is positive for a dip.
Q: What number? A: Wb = -0.88 angstrom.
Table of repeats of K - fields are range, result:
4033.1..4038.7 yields 29.4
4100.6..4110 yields 27.4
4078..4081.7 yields 28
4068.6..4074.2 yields 31.1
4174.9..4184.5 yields 29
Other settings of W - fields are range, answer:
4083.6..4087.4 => 32.1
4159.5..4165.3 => 31.7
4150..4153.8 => 26.7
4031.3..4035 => 26.9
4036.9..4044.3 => 30.2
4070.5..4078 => 29.5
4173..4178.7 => 27.7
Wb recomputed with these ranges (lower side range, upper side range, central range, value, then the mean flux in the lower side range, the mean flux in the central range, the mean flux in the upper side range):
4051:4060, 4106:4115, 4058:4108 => 1.5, 30.3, 29.1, 29.6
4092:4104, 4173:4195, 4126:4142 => -0.7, 27.9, 29.8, 29.7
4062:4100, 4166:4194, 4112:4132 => -0.6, 29.6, 30.5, 29.5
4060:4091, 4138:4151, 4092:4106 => 0.6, 29.5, 28.2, 29.3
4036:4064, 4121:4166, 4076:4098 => -0.3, 29.7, 30.1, 29.7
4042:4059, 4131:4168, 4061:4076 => 0.4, 30.1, 29.2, 29.6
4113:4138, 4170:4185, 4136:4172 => 0.1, 30.4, 29.5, 28.9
